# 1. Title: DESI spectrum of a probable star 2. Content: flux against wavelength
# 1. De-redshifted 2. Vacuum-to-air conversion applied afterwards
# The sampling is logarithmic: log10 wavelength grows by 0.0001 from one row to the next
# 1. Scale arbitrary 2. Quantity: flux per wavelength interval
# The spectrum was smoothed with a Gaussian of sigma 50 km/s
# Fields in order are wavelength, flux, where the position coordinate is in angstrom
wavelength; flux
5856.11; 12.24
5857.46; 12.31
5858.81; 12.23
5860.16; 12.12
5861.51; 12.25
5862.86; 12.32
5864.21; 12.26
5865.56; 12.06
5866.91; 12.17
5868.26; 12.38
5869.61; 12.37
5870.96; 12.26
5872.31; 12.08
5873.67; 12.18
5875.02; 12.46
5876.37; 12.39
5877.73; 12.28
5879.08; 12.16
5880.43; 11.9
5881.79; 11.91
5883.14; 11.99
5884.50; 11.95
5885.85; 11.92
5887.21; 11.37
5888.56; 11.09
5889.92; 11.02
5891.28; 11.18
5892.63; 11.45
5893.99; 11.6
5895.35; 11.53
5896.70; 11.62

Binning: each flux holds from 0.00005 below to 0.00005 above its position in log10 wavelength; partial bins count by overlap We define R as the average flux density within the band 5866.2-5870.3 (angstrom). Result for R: 12.3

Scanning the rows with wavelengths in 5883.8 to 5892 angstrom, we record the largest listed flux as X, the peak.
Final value 11.95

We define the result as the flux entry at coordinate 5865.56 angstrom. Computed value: 12.06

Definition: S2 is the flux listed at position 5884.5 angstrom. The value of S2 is 11.95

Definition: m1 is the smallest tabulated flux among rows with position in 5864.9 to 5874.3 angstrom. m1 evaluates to 12.06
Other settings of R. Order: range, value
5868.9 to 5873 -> 12.2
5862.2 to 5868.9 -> 12.2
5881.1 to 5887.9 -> 11.8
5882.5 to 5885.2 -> 12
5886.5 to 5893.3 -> 11.2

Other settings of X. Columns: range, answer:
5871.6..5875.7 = 12.46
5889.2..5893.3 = 11.45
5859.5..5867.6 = 12.32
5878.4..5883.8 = 12.16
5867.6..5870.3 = 12.38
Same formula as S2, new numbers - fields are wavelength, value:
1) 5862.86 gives 12.32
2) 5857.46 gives 12.31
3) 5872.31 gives 12.08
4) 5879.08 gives 12.16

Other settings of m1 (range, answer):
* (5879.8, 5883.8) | 11.9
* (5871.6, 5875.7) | 12.08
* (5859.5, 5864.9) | 12.12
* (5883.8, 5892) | 11.02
